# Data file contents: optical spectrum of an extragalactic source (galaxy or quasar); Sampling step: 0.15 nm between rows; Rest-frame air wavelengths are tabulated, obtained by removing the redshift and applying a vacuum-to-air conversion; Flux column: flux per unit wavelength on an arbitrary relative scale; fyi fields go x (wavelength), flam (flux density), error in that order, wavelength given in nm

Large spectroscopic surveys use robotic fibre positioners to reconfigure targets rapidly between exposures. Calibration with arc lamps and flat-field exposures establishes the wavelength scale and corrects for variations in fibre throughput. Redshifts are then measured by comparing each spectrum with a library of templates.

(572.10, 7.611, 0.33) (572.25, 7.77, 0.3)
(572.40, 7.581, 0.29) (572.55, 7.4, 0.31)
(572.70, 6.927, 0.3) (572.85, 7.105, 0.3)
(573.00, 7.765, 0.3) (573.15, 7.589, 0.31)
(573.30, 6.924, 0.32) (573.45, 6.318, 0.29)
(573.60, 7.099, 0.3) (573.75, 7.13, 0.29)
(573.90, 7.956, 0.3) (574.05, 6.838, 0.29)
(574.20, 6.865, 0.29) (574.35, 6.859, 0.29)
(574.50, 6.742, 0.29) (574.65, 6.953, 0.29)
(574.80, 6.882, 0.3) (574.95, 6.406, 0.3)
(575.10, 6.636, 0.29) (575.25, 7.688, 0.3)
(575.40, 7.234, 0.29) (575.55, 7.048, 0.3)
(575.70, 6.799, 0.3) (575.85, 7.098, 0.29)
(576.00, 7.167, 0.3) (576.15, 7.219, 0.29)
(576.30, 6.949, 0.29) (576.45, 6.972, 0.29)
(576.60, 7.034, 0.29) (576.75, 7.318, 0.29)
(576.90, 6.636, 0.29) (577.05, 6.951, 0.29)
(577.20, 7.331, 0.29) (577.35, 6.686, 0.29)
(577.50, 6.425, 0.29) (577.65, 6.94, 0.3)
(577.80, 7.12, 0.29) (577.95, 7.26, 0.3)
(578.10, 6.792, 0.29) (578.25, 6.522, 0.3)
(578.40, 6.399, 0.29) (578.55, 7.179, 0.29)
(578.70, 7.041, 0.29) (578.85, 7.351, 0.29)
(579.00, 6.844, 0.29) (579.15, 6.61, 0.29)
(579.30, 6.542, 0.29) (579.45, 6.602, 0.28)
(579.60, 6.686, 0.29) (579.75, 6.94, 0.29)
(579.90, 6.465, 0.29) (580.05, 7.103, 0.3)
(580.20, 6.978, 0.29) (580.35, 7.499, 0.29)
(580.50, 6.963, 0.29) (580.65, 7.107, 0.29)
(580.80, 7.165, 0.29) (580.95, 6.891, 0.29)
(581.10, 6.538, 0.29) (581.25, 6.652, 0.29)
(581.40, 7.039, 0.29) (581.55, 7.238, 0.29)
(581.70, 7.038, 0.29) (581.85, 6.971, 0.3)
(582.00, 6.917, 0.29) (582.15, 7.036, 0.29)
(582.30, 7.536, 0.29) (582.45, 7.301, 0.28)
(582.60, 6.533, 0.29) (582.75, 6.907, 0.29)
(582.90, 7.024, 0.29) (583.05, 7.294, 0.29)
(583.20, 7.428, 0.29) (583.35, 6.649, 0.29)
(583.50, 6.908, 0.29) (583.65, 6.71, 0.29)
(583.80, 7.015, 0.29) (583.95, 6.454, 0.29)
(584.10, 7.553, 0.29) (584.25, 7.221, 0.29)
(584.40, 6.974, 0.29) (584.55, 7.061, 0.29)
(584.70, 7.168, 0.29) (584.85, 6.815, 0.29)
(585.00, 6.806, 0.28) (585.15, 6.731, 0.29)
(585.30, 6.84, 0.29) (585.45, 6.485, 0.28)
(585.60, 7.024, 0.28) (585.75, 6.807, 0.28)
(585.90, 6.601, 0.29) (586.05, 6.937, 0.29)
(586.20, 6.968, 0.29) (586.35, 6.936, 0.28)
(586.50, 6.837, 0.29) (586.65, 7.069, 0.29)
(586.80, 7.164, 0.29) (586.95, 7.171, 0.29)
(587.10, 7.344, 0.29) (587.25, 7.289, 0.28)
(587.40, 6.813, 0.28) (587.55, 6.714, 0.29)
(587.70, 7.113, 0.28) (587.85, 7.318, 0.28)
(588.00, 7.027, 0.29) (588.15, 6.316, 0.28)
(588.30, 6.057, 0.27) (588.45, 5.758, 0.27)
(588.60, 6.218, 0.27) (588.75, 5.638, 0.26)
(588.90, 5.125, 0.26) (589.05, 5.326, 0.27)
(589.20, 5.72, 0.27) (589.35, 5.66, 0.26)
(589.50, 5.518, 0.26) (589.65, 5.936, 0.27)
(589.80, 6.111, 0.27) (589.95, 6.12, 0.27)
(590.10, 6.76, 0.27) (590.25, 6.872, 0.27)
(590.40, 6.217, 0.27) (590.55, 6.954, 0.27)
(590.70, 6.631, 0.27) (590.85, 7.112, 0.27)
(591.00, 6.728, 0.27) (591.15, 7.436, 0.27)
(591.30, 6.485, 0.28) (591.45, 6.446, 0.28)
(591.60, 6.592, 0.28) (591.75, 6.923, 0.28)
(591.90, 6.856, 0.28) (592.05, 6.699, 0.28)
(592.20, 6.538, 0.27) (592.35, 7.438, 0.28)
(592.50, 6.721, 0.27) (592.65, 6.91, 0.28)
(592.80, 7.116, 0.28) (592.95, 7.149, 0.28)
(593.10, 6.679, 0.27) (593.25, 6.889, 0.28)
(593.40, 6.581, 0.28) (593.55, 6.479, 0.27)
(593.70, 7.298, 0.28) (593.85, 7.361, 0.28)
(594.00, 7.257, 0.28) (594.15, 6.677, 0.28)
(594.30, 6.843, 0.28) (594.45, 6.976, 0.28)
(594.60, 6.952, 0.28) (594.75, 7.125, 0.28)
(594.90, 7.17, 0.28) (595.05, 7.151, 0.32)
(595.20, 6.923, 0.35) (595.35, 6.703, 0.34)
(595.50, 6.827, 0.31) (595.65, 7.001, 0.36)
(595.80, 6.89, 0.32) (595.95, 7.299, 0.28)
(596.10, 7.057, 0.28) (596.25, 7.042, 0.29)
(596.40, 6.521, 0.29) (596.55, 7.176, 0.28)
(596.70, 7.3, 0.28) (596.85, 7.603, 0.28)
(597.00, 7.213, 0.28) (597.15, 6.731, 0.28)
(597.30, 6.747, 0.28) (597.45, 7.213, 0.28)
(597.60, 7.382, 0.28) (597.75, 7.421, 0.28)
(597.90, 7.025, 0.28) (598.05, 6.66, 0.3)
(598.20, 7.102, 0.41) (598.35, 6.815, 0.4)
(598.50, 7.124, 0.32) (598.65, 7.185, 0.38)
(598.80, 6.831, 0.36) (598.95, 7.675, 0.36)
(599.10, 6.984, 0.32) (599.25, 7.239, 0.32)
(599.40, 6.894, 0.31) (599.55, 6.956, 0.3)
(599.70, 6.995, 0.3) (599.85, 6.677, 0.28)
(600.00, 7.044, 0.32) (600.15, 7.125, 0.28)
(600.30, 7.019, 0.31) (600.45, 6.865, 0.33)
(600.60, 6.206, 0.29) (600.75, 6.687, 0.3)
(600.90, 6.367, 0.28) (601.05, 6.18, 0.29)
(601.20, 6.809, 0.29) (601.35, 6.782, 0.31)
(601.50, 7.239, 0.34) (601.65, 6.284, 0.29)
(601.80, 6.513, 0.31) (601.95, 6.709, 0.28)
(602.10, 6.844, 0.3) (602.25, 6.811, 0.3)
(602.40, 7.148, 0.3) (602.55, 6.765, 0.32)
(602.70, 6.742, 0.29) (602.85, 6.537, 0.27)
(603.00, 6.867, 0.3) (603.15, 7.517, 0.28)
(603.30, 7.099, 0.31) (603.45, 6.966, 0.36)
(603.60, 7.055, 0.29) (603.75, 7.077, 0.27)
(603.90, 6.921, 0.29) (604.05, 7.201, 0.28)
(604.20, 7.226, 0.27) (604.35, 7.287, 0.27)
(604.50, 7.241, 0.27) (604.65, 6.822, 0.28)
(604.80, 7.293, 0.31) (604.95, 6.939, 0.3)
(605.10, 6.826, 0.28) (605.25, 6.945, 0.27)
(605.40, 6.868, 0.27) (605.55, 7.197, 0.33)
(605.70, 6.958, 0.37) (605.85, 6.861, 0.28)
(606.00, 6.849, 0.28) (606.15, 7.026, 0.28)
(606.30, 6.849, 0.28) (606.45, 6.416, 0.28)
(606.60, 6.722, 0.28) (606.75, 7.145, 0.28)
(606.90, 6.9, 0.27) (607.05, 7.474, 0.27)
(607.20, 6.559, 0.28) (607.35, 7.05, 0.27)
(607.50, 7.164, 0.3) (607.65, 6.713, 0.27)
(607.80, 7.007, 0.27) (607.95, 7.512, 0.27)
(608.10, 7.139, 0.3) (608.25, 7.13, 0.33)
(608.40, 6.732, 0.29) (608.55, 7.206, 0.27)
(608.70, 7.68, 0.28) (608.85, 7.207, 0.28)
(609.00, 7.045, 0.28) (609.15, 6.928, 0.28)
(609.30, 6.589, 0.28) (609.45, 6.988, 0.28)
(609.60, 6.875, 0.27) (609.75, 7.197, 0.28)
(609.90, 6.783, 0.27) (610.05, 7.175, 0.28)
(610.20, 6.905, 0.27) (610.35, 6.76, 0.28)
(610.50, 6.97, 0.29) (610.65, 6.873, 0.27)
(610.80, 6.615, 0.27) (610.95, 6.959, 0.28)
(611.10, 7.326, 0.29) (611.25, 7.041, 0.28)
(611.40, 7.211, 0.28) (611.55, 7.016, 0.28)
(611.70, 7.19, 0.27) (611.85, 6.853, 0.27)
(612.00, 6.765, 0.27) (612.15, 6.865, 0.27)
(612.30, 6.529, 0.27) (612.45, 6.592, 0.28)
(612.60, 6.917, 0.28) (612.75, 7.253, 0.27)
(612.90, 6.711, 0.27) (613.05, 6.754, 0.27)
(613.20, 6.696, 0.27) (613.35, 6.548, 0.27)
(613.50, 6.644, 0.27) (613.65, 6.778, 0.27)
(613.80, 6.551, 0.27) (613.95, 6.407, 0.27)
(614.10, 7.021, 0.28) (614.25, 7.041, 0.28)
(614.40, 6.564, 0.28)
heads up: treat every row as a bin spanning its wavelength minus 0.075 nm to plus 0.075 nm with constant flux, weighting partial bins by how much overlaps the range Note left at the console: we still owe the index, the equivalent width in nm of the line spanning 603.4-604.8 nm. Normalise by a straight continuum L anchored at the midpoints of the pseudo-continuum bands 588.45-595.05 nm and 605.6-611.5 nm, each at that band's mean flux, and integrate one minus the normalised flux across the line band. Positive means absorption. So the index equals -0.04 nm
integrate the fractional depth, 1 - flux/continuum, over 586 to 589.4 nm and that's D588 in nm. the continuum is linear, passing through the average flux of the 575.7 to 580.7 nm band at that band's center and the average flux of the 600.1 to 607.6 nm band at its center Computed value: 0.18 nm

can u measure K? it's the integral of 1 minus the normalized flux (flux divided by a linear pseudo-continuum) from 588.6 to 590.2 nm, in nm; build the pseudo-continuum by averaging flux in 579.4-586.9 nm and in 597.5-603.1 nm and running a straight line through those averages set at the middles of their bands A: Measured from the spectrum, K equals 0.254 nm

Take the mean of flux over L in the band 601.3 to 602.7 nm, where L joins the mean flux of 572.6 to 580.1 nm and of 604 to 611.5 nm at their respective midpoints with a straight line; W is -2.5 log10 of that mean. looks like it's 0.033 mag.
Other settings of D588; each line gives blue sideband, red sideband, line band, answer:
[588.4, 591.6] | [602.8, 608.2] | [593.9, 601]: -0.41 nm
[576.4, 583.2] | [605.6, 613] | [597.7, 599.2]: -0.03 nm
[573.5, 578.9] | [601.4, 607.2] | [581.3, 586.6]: 0.01 nm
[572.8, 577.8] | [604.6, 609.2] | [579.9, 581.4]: 0.01 nm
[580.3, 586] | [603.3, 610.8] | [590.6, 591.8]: 0.03 nm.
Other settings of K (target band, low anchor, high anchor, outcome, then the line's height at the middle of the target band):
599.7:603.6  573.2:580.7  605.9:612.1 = 0.10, 6.98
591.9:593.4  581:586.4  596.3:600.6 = 0.03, 7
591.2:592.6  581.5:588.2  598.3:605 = 0.04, 6.96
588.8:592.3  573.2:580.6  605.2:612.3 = 0.29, 6.96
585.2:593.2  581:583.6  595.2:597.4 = 0.43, 7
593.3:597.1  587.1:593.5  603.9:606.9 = -0.19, 6.69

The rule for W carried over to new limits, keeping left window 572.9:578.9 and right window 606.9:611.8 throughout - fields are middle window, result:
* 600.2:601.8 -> 0.060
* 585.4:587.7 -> 0.009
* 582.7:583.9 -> 0.004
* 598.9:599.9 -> -0.005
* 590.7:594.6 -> 0.021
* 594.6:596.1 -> 0.001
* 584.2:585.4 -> 0.011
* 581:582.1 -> 0.014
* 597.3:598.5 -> -0.008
